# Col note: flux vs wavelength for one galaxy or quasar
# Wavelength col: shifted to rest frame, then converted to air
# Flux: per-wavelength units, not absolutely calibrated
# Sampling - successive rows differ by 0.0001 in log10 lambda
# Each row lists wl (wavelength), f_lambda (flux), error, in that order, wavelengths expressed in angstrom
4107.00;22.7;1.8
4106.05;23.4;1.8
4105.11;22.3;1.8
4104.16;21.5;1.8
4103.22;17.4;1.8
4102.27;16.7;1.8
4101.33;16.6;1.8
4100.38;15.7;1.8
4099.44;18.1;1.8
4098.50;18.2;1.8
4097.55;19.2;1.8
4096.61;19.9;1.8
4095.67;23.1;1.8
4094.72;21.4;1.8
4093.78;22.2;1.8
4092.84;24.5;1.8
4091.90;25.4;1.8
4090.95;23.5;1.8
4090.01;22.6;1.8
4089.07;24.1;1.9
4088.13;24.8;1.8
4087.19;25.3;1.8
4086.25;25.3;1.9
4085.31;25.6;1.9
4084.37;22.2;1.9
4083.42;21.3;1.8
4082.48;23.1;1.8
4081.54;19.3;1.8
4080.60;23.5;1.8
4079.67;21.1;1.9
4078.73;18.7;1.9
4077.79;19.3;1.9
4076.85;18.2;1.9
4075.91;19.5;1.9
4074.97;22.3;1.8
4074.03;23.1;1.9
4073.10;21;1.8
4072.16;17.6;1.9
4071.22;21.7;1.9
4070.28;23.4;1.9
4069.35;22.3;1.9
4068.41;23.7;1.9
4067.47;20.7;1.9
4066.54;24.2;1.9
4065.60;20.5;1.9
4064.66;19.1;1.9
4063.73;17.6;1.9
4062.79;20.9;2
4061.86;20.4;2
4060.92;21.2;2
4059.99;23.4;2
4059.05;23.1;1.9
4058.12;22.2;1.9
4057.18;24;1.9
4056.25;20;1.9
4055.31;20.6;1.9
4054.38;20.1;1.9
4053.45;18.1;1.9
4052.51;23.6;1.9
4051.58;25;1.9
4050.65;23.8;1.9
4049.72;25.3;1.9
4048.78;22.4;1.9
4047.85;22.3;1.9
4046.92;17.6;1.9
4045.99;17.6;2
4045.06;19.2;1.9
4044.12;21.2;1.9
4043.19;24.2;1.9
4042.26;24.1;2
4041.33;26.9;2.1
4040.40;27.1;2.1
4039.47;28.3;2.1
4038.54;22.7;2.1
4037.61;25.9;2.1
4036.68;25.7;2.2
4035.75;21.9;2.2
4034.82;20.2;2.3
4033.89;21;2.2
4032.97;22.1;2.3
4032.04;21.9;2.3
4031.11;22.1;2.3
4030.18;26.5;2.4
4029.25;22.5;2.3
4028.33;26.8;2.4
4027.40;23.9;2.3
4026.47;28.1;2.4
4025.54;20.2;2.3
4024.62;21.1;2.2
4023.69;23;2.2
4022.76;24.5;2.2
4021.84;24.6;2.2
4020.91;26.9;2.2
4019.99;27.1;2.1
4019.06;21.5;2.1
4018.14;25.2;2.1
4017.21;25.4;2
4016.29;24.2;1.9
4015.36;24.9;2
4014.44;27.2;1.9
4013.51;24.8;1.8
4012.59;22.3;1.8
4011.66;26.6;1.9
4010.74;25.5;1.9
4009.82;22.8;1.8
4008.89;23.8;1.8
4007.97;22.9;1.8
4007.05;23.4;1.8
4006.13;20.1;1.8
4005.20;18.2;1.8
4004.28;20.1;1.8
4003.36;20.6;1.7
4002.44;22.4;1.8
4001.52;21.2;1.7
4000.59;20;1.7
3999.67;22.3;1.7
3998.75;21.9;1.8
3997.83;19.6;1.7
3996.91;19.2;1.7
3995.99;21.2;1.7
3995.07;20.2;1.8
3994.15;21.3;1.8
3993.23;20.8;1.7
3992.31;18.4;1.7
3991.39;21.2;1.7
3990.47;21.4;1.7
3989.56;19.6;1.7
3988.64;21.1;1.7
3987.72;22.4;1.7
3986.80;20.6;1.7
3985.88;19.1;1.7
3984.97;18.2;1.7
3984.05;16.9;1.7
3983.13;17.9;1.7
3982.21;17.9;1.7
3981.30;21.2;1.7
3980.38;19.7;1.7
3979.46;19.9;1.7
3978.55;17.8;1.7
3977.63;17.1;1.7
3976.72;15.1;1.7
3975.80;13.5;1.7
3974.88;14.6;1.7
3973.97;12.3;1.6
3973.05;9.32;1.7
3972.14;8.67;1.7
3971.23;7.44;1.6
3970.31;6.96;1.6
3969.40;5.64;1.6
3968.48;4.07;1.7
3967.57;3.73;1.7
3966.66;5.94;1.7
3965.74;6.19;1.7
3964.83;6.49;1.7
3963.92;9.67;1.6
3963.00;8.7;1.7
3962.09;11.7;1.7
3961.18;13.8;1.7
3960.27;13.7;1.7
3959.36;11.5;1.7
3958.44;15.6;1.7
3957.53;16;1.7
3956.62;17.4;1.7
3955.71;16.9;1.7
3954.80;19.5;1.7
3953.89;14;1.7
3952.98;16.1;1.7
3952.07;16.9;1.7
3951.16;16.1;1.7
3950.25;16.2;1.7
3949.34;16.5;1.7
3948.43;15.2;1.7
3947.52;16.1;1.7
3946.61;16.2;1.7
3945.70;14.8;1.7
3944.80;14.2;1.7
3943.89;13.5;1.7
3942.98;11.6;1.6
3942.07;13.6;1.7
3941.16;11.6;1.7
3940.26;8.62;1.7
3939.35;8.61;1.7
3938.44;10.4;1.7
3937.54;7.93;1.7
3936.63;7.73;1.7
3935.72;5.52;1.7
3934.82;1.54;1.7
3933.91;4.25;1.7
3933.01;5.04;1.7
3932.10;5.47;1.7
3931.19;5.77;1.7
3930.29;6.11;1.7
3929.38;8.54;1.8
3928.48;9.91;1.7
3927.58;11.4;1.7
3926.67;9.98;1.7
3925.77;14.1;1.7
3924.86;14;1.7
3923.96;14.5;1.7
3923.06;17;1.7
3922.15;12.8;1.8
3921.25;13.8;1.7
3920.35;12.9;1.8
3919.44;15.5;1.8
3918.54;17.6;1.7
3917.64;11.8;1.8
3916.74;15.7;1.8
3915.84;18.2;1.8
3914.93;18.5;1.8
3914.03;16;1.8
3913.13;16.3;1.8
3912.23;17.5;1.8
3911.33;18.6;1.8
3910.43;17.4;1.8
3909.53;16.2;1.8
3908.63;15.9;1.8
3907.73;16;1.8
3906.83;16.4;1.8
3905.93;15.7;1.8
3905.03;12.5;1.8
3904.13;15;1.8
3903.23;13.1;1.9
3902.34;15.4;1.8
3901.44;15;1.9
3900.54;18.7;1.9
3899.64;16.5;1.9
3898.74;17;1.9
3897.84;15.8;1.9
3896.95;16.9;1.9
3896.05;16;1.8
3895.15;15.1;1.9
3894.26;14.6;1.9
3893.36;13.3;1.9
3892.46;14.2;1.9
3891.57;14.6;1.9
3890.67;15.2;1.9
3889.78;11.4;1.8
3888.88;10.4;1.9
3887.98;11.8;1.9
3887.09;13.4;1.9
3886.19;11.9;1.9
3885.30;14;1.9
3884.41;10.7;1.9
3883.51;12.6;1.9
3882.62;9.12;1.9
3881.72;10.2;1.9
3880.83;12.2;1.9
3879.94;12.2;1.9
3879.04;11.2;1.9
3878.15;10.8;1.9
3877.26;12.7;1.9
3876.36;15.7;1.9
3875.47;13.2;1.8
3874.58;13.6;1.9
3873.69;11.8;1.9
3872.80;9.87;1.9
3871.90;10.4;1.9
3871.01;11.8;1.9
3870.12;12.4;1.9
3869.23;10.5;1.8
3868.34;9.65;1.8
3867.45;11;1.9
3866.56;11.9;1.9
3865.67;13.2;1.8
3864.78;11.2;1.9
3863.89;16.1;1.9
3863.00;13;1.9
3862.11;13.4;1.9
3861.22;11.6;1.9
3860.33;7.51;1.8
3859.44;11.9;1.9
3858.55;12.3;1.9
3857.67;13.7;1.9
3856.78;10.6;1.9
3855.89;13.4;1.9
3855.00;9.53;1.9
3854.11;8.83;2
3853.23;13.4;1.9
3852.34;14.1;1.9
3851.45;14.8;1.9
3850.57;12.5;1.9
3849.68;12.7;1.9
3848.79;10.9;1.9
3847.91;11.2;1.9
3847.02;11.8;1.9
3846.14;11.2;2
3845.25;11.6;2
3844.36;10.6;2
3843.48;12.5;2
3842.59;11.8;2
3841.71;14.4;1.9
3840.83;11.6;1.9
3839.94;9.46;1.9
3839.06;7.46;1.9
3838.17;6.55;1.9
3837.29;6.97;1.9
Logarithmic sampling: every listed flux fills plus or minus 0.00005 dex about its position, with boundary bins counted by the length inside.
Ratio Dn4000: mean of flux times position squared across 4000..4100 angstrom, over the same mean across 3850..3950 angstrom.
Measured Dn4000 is 1.9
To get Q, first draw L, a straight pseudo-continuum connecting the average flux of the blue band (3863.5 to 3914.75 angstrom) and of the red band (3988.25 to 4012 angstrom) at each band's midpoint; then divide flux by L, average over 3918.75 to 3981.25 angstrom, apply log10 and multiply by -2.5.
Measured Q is 0.444 mag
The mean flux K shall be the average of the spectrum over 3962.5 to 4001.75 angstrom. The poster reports 15.7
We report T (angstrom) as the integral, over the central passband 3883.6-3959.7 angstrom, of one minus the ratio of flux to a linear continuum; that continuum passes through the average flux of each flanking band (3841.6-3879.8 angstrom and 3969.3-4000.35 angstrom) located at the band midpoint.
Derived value 5.4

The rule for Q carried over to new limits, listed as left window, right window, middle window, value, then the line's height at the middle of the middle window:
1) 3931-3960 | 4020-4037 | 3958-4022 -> 0.04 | 18.3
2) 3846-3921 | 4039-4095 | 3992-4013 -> -0.13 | 19.1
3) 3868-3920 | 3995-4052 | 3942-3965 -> 0.25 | 18.2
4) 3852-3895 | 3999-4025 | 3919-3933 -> 0.40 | 16.4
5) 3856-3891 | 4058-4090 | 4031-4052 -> -0.14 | 20.2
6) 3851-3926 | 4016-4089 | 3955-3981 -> 0.45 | 18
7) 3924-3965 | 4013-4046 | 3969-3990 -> 0.08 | 16.8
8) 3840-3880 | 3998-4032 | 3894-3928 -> 0.02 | 15.7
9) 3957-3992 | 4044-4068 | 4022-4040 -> -0.23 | 19.1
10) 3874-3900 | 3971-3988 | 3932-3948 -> 0.46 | 15.1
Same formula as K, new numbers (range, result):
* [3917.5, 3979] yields 11.7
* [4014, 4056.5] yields 23.4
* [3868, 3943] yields 12.7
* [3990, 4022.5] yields 22.6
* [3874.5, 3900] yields 13.3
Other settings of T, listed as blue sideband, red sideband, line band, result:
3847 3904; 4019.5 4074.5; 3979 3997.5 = -0.6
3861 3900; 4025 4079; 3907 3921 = -1.5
